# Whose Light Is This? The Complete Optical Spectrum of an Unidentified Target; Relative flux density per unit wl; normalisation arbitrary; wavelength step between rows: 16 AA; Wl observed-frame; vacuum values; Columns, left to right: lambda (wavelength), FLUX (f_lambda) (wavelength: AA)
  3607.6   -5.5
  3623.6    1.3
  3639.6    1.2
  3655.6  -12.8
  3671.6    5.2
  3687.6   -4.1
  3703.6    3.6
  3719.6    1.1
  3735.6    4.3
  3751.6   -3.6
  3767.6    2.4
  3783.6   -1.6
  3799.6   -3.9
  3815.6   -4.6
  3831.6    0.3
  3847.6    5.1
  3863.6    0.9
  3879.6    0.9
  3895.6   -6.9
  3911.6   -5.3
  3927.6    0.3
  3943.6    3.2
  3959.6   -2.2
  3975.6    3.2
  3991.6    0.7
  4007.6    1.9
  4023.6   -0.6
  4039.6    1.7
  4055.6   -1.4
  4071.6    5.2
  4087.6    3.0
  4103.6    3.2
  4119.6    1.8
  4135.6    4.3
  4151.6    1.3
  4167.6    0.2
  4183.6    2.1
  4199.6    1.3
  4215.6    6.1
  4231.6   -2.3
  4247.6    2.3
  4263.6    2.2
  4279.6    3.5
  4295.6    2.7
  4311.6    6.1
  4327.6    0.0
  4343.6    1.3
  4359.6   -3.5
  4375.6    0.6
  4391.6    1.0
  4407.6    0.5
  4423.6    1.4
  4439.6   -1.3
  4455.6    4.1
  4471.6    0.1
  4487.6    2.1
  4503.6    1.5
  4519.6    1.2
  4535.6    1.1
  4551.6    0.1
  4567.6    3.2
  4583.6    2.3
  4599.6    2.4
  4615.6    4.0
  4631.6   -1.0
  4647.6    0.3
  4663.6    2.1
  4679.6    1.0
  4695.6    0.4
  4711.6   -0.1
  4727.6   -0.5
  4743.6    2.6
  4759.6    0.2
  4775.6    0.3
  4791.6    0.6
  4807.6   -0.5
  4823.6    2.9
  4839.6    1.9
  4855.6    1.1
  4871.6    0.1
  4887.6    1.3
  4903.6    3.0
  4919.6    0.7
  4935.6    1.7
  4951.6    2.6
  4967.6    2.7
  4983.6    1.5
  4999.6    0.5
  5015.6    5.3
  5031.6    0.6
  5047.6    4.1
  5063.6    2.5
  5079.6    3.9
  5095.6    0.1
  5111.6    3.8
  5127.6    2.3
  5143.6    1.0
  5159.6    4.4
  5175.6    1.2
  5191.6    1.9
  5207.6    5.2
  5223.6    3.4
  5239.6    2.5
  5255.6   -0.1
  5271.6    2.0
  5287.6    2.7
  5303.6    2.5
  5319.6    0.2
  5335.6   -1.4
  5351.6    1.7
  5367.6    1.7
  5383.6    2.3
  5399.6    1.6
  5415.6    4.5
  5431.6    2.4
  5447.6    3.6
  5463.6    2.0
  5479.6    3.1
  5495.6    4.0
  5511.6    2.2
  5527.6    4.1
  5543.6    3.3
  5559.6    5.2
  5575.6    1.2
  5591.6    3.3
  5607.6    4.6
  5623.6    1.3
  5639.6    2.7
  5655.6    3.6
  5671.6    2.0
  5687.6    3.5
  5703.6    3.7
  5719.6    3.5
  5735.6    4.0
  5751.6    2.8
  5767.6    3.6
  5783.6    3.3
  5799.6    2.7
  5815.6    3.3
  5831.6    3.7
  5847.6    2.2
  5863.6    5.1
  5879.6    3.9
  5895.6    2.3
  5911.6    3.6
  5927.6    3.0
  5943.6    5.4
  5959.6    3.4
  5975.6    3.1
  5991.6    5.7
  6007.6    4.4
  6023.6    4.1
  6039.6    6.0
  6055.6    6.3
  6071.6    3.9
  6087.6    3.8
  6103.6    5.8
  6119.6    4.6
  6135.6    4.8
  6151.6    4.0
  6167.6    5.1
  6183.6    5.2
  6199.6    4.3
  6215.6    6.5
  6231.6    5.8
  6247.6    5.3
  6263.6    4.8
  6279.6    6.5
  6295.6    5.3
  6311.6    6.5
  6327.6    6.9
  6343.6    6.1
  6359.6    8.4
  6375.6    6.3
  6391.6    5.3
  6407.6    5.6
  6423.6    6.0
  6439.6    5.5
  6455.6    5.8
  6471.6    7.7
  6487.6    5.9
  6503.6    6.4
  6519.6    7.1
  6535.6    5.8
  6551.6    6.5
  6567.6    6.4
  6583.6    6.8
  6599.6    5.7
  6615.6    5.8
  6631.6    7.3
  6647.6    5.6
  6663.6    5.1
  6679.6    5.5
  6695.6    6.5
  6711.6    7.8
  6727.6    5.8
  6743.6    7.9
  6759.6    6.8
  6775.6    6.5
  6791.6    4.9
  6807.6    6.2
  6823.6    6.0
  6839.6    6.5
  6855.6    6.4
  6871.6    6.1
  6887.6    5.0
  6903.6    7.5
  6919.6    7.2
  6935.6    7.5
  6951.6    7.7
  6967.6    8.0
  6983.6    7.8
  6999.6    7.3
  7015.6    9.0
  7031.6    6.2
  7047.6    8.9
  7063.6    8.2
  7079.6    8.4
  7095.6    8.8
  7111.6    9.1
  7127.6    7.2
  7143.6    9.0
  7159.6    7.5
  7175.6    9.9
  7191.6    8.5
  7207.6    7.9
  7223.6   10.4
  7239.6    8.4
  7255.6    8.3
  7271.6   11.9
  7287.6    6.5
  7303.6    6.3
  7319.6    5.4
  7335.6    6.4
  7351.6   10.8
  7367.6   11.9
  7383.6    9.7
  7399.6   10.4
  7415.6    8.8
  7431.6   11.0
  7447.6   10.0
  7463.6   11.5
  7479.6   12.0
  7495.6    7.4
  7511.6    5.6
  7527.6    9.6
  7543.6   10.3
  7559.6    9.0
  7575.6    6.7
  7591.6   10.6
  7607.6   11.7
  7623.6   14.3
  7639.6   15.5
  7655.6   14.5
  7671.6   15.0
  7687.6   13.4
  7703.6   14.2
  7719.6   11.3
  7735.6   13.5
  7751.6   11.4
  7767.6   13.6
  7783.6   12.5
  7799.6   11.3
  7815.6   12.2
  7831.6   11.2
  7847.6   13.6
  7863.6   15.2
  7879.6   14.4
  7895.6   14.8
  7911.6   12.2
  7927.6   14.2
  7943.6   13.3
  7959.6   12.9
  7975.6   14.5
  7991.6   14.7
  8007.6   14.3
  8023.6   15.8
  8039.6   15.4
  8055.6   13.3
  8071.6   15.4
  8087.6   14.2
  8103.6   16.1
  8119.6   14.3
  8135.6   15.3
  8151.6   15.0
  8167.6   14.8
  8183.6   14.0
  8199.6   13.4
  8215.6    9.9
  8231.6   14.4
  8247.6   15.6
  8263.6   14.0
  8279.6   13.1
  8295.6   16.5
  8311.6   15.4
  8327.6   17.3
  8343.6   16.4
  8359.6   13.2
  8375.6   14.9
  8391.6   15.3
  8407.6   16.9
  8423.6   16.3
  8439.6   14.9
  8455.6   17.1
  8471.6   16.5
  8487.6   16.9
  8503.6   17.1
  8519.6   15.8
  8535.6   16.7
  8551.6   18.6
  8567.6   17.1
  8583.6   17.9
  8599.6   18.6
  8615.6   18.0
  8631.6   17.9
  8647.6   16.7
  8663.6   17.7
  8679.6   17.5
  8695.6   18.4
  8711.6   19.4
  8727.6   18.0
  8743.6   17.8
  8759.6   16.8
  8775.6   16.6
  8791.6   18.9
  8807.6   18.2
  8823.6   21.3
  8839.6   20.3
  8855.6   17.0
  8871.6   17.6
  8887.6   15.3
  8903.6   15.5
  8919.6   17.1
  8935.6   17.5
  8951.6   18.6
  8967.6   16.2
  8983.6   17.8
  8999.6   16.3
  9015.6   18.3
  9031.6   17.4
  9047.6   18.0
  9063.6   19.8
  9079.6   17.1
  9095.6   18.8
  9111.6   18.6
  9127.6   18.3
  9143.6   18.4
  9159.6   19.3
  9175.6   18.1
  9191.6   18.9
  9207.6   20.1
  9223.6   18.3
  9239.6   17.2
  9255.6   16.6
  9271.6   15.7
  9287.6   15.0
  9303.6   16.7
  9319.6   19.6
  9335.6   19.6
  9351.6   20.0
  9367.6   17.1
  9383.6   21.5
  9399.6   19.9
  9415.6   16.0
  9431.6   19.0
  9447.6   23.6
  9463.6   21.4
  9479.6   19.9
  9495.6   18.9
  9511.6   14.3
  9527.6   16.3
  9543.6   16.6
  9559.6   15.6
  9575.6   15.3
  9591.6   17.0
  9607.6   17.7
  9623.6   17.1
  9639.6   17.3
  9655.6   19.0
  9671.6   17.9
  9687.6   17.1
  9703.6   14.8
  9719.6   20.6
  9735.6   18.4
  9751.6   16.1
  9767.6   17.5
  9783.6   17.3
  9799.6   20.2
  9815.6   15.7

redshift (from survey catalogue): 0.91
